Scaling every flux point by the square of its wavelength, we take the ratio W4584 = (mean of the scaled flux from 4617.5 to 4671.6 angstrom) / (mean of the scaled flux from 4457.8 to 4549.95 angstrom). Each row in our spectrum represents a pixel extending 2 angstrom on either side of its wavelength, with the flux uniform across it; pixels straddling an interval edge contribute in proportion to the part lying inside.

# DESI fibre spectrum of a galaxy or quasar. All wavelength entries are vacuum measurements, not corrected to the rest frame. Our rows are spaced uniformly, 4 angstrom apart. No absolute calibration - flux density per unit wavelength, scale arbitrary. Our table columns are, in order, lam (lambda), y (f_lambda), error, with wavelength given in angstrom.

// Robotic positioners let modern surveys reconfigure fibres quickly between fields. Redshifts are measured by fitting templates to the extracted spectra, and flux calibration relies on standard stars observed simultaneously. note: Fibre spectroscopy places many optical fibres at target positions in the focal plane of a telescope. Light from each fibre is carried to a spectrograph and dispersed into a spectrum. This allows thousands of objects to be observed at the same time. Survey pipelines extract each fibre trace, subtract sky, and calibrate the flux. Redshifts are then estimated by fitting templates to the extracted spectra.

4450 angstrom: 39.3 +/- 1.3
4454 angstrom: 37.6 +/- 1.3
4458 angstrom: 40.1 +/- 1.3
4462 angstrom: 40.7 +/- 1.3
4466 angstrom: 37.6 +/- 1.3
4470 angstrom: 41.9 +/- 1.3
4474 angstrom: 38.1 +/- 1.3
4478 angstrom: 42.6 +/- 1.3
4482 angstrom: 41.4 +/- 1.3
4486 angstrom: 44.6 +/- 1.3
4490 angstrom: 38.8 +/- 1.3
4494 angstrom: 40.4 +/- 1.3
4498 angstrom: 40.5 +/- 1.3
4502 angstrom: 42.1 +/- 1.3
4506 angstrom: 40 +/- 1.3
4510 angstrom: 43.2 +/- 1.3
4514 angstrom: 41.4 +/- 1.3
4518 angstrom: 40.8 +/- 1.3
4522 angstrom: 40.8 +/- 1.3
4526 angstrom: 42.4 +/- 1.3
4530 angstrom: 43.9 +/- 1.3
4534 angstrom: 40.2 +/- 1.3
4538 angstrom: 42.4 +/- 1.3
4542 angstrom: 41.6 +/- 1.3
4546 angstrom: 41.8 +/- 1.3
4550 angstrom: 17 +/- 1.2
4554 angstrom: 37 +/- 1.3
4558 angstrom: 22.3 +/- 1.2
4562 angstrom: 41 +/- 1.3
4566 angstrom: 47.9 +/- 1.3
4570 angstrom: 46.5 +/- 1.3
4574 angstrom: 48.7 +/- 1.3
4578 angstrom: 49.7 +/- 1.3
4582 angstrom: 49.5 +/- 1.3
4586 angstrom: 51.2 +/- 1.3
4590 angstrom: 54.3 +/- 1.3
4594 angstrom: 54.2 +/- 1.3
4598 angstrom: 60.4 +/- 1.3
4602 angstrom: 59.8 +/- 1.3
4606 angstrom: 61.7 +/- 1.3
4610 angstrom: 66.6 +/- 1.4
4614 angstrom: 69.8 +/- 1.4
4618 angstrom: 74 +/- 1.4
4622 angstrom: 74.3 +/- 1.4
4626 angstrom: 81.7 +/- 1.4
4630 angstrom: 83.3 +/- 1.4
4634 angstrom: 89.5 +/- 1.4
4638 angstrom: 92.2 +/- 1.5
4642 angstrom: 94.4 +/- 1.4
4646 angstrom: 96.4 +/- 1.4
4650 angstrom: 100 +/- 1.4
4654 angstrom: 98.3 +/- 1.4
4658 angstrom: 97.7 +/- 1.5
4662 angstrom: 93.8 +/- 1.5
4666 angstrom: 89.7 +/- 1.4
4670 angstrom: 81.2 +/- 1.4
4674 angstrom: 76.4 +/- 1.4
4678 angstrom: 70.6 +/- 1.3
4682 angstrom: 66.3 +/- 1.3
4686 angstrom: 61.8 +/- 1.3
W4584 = 2.34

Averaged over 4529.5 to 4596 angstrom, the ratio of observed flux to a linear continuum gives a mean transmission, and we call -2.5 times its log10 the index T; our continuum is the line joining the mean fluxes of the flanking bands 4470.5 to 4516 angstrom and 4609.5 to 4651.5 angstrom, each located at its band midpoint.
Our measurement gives 0.42 mag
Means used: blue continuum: 41.2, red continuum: 84.3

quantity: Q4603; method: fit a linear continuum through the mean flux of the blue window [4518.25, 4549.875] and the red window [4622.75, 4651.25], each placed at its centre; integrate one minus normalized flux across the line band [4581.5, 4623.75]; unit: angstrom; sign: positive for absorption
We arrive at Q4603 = 6.86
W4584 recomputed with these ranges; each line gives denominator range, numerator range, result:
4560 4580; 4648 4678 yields 2.00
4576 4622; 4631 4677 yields 1.56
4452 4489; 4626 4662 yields 2.49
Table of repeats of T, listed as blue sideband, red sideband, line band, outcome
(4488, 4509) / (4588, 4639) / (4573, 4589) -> 0.23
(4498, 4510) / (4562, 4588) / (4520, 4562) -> 0.20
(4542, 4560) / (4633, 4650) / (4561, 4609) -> 0.03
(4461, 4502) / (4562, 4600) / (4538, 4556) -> 0.32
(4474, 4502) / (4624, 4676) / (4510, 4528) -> 0.21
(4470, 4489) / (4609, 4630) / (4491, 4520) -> 0.16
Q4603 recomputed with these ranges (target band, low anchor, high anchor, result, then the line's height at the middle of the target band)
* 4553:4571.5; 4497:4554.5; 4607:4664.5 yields 5.5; 55.1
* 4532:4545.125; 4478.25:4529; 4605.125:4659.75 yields 2.9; 53.2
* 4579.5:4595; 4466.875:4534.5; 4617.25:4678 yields 3.8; 68.8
